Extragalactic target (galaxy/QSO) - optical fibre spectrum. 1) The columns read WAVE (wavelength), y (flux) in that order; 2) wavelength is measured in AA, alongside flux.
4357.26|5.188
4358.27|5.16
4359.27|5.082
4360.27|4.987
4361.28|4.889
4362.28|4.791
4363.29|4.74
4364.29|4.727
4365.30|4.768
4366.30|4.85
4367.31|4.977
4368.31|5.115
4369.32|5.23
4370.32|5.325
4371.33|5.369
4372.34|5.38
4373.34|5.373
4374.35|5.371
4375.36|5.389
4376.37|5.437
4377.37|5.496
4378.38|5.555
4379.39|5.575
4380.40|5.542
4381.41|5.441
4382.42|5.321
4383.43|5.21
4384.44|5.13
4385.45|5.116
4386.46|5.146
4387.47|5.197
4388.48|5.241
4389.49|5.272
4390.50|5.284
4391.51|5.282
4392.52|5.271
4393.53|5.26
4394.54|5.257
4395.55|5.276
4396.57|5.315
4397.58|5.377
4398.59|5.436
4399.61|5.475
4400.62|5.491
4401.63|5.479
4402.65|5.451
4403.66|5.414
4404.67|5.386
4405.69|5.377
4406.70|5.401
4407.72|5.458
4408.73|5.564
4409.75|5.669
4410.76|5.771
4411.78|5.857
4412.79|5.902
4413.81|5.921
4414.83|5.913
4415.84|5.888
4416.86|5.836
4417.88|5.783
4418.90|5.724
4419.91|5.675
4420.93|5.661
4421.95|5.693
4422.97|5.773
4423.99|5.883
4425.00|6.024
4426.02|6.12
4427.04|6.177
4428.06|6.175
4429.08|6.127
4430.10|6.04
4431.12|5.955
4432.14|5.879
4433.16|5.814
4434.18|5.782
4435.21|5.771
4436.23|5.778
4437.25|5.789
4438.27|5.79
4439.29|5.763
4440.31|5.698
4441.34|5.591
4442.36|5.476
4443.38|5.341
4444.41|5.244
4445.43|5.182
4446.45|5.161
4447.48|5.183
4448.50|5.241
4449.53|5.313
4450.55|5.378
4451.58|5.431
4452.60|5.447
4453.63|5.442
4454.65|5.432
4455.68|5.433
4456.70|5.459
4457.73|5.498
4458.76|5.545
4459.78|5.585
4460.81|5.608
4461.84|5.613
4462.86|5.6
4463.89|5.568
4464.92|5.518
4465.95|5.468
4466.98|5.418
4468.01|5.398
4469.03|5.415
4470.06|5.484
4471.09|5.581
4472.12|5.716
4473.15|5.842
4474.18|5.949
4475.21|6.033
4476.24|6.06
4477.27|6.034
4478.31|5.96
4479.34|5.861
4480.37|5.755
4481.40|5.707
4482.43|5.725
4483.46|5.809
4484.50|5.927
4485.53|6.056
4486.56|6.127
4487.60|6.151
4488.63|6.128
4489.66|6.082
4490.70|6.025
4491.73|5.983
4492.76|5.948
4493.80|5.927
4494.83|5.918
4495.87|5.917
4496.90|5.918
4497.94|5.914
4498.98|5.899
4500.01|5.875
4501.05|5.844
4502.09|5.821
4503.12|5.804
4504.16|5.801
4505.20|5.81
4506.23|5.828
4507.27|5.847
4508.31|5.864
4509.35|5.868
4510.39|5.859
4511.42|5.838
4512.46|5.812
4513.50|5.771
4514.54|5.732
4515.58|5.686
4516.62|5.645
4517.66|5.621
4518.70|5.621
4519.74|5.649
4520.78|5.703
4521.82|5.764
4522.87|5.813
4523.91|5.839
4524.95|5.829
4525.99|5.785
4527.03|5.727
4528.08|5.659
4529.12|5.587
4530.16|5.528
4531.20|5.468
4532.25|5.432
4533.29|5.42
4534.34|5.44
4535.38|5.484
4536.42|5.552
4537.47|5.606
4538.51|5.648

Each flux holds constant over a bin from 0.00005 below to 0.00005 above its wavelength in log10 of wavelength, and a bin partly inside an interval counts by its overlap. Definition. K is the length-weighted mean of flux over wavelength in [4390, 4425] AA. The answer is 5.57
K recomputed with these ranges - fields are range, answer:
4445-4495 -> 5.68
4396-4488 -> 5.67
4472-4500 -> 5.94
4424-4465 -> 5.63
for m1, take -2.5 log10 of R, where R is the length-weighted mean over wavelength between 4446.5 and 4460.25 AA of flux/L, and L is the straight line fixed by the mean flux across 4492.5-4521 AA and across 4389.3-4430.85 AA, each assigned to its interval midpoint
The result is 0.06 mag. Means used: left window 5.64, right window 5.81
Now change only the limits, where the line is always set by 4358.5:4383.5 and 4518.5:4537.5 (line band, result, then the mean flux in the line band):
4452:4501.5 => -0.05 mag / 5.76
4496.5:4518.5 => -0.05 mag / 5.81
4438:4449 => 0.00 mag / 5.42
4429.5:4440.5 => -0.09 mag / 5.83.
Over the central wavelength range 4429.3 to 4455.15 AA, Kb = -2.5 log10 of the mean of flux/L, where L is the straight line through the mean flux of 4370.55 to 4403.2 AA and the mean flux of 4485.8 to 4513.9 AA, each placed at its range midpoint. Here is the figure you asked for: 0.01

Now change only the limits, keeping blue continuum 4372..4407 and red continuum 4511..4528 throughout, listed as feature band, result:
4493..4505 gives -0.04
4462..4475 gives 0.00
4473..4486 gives -0.05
